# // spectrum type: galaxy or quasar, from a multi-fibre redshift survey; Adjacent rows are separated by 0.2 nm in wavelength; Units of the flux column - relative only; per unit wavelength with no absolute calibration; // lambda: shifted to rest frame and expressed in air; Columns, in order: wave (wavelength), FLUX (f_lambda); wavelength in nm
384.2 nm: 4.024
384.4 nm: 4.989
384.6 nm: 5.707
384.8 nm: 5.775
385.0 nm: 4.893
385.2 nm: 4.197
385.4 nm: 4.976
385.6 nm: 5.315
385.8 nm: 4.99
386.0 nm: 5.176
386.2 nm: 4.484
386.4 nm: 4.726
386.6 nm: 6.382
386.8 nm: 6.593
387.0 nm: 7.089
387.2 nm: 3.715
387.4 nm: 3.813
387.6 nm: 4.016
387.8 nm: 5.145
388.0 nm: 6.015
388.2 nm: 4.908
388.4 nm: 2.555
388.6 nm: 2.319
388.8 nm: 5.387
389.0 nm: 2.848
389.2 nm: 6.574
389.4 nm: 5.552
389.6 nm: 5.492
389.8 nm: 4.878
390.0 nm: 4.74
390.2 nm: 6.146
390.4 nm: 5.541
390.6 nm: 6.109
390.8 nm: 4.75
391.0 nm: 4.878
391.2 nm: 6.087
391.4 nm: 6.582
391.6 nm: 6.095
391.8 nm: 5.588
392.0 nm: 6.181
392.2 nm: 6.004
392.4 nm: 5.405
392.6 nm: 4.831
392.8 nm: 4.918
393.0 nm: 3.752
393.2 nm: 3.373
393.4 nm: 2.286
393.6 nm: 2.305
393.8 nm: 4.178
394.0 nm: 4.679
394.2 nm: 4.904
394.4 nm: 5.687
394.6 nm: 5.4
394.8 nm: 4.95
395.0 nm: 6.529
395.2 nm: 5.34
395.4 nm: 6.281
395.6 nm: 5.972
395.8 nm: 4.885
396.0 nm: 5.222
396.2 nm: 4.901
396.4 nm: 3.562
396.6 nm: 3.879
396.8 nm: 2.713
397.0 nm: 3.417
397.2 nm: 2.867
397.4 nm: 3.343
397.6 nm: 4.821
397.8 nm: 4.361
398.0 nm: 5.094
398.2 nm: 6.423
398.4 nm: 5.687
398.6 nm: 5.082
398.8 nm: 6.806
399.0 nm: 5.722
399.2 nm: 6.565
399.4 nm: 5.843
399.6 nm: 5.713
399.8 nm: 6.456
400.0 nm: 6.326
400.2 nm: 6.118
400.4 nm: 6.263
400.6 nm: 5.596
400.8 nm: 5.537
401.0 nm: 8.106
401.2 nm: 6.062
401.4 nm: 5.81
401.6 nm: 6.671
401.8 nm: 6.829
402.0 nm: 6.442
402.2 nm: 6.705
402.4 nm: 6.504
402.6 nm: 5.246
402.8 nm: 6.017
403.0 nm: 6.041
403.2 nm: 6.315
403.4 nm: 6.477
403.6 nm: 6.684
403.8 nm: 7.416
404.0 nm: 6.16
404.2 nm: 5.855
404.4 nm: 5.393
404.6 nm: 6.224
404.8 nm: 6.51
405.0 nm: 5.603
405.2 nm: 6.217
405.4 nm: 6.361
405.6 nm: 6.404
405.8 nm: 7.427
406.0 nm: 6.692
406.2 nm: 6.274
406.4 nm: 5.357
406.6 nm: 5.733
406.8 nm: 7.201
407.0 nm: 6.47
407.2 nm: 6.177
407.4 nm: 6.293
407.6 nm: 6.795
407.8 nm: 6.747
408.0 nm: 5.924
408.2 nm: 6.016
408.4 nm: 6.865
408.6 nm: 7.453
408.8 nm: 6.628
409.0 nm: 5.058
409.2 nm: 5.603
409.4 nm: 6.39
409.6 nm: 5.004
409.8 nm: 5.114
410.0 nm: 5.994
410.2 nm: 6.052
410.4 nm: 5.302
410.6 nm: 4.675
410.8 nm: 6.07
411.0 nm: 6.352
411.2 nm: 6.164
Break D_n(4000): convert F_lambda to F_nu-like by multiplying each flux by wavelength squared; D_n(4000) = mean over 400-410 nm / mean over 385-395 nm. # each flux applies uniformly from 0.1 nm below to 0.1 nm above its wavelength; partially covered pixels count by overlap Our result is 1.36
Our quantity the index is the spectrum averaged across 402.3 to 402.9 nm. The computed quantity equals 5.92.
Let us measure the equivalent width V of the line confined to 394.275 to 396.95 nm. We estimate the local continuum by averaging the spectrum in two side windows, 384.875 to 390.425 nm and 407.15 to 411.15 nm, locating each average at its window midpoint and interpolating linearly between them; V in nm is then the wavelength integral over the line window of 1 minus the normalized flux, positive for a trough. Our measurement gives 0.172 nm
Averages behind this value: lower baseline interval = 4.94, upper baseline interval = 6.03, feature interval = 4.99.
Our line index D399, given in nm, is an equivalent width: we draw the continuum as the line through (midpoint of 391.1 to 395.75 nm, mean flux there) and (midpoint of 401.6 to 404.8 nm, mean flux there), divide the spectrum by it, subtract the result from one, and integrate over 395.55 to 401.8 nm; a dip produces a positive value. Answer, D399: 0.439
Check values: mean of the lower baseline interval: 5.1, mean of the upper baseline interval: 6.31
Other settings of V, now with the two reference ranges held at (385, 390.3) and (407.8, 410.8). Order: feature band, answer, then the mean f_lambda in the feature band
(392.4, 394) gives 0.41 nm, 3.84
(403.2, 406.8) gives -0.38 nm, 6.31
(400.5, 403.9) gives -0.49 nm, 6.38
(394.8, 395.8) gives -0.10 nm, 5.81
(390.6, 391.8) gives -0.15 nm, 5.71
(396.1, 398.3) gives 0.51 nm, 4.13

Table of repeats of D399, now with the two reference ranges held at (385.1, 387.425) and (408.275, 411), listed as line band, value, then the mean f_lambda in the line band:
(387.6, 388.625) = 0.18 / 4.31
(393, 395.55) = 0.36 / 4.65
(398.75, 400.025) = -0.14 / 6.17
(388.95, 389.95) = 0.02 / 5.16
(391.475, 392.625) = -0.09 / 5.76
